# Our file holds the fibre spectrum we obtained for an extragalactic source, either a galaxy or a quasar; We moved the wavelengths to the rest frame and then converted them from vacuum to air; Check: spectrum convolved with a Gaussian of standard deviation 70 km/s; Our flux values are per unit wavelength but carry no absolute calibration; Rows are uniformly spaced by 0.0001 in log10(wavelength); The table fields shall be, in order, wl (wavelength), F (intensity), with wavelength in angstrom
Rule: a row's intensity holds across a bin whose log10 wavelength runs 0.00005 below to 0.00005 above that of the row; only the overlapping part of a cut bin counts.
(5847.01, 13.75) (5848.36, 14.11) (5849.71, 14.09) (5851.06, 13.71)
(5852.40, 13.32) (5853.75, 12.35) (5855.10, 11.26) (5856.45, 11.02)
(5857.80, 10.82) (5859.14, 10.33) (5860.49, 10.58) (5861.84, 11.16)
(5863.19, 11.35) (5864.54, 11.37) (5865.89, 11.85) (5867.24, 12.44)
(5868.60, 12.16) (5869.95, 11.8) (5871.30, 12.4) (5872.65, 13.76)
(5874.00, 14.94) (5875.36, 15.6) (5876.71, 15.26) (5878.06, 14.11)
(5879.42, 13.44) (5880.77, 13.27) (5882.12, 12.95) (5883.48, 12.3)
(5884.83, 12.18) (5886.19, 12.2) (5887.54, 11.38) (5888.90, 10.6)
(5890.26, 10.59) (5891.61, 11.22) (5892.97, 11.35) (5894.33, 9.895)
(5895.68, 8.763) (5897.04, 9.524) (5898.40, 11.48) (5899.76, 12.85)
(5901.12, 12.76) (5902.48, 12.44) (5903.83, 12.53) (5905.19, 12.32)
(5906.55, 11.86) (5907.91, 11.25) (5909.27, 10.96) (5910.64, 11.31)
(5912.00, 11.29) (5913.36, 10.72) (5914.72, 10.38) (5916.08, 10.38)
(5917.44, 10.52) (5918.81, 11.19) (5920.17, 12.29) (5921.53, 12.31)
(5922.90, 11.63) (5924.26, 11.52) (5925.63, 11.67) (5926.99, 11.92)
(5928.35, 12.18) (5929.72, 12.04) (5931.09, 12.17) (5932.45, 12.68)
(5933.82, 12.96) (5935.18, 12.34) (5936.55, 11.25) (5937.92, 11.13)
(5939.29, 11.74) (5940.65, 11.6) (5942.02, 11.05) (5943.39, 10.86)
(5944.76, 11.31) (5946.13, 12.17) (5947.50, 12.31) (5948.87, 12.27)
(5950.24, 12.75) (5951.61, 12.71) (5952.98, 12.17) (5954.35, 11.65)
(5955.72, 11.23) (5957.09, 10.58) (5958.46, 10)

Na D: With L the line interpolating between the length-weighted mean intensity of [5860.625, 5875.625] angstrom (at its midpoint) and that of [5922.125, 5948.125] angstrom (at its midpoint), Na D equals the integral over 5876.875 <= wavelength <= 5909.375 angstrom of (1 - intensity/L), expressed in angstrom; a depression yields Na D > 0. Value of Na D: 1.0 angstrom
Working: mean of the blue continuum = 12.5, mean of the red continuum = 11.8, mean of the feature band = 11.8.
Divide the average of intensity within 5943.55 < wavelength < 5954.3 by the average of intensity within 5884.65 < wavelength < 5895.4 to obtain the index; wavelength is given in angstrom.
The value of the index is 1.1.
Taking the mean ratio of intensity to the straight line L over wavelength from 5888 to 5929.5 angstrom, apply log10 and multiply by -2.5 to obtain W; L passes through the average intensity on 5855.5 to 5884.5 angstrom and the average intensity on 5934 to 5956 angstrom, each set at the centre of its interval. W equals 0.08 mag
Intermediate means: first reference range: 12.5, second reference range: 11.8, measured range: 11.3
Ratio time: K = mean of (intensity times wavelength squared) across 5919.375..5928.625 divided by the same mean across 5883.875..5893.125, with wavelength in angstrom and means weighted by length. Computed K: 1.06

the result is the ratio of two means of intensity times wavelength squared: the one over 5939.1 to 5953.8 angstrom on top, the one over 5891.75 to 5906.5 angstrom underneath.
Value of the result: 1.06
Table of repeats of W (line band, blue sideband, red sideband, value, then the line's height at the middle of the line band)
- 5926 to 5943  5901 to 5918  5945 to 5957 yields -0.01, 11.8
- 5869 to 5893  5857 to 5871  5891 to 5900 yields -0.16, 11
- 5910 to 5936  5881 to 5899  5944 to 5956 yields 0.00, 11.7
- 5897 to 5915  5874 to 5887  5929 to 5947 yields 0.10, 12.8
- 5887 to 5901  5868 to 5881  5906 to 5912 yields 0.14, 12.4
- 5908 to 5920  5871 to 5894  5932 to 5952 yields 0.13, 12.3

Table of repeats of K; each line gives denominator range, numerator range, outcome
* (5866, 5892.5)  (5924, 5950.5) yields 0.95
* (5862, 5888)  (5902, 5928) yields 0.91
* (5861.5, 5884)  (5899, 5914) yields 0.92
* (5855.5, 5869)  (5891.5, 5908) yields 1.02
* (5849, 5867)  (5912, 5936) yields 1.01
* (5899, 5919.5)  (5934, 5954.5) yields 1.04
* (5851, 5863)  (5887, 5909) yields 1.00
